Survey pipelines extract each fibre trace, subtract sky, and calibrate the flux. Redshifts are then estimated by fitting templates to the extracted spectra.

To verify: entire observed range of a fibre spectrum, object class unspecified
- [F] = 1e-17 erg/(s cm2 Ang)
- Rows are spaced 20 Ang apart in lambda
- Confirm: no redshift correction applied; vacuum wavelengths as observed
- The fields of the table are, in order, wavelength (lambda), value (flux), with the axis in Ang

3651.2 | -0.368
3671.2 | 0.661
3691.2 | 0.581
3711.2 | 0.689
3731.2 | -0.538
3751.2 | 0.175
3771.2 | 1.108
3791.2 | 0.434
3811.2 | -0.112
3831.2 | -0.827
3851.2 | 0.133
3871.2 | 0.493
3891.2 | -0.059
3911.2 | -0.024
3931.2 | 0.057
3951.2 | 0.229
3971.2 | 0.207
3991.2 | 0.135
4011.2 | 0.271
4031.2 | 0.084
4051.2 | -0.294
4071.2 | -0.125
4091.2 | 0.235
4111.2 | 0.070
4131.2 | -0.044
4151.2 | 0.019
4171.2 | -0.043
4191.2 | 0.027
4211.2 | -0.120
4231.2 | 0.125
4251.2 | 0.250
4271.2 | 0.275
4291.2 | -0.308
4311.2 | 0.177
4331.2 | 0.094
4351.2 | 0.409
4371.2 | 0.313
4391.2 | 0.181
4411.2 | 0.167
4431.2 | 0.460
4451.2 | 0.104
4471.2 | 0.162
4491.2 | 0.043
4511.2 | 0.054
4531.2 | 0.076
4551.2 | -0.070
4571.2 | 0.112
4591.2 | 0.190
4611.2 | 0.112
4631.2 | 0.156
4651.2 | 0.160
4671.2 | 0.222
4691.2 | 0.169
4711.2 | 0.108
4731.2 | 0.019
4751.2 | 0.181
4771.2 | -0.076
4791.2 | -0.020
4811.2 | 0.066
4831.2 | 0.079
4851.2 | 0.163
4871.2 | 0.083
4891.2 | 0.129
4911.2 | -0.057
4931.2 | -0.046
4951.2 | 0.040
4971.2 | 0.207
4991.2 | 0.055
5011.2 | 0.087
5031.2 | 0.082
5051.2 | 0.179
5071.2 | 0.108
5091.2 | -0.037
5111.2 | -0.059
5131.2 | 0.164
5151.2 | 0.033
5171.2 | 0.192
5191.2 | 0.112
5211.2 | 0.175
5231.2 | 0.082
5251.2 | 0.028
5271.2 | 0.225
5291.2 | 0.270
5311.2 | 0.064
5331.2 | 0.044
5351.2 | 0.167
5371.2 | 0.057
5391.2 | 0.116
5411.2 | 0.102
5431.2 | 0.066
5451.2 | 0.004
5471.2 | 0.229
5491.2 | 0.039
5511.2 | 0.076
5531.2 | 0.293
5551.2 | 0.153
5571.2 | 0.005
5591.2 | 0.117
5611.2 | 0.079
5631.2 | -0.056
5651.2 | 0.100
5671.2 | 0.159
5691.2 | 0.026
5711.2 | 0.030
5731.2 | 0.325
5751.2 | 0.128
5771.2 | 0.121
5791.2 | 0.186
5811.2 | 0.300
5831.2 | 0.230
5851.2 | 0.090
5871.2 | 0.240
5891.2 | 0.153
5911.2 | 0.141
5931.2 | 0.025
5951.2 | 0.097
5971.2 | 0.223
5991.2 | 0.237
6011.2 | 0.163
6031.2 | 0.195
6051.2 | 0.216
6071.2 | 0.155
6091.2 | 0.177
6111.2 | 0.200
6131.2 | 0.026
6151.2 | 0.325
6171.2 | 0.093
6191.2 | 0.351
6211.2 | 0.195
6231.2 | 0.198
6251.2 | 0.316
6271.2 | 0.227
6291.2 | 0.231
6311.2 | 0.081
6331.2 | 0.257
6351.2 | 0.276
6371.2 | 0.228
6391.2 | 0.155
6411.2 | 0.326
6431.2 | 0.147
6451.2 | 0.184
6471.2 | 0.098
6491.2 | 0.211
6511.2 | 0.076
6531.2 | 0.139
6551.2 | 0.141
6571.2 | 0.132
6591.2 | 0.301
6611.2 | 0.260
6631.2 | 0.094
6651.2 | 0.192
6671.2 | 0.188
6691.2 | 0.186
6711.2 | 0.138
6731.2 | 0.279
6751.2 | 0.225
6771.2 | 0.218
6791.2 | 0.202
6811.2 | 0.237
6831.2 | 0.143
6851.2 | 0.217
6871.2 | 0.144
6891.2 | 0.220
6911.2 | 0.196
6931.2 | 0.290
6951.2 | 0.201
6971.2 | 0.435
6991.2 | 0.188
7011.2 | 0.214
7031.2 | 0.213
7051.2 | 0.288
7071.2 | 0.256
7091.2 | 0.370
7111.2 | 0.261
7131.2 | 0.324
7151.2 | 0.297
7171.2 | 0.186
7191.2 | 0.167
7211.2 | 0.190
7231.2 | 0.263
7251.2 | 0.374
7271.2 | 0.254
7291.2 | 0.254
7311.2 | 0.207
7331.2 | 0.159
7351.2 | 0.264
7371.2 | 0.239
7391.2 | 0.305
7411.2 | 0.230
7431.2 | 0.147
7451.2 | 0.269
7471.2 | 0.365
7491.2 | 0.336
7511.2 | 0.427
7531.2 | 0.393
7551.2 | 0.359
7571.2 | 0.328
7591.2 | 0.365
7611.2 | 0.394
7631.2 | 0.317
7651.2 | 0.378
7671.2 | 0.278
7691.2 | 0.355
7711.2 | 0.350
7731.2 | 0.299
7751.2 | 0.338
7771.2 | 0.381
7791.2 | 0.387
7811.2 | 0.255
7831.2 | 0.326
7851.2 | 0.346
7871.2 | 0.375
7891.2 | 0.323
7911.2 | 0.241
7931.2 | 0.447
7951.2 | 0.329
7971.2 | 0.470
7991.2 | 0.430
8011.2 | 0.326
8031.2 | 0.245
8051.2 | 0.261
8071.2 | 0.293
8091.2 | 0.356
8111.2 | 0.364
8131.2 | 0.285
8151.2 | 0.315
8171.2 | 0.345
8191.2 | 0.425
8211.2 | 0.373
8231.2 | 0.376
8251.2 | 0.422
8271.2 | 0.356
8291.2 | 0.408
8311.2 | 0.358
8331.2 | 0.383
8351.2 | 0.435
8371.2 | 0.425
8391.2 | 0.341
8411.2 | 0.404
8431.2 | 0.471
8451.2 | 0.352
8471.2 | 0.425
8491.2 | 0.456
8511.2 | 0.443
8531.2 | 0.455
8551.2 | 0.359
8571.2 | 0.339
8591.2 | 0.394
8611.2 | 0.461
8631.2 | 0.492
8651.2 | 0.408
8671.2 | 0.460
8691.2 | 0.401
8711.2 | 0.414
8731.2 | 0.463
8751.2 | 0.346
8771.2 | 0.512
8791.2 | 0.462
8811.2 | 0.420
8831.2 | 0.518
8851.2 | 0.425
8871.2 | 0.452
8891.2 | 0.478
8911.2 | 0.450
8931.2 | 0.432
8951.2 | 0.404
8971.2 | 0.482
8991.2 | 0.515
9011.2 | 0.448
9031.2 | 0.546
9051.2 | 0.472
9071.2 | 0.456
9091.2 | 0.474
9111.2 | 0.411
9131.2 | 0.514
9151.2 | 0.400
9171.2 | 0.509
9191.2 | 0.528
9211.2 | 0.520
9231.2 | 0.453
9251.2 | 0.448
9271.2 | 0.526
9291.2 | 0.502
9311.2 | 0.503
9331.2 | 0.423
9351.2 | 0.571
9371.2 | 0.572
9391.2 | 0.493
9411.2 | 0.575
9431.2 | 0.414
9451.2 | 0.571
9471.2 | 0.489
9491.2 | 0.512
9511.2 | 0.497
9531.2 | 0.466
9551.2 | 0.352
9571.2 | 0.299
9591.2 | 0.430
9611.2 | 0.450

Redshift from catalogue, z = 0.87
